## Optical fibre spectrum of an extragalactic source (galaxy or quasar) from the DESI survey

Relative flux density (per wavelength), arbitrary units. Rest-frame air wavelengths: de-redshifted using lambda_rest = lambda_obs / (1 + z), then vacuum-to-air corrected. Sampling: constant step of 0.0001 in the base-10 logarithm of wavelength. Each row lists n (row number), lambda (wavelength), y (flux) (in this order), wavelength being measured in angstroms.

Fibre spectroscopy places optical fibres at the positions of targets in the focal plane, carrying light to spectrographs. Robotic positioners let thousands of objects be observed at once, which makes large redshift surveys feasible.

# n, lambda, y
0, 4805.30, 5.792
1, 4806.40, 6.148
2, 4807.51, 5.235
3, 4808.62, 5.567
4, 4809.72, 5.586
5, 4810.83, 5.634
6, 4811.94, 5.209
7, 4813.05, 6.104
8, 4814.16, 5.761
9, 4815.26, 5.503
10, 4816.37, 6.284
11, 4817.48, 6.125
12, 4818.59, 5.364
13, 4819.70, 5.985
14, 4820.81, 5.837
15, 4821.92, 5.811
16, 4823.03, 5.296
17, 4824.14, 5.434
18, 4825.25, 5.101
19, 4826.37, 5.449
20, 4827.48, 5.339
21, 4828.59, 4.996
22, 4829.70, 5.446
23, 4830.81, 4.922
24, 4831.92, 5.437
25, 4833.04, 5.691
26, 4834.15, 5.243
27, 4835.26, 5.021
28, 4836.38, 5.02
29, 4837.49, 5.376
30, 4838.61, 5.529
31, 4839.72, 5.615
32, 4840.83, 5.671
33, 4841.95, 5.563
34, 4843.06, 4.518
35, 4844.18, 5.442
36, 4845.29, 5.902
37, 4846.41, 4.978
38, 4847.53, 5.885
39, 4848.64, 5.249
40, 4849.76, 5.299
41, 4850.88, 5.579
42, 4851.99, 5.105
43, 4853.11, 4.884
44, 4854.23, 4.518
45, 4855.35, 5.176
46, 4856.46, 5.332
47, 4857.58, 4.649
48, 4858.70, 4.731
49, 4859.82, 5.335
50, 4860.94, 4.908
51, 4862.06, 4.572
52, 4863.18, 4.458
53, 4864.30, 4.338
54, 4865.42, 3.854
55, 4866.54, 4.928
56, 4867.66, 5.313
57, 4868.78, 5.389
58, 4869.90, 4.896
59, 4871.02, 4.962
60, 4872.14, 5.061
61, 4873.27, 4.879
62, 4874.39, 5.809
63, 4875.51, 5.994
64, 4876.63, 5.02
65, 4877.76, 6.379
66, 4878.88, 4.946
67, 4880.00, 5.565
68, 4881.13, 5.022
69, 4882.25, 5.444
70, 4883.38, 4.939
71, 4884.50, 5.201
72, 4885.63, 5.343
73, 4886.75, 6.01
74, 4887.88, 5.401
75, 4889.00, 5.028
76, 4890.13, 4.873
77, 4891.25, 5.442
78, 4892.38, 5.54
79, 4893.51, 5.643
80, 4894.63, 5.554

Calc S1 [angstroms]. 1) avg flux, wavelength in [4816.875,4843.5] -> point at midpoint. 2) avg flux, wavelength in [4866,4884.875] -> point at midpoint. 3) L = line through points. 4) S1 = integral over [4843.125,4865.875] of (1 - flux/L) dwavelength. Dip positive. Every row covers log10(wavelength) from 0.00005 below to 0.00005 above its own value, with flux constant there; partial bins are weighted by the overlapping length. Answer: 1.4 angstroms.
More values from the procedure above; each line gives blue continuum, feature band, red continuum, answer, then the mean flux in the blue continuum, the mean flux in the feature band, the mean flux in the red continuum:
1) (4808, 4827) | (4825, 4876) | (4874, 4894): 3.45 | 5.65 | 5.16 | 5.42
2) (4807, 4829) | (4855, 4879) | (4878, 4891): 1.43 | 5.59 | 5.04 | 5.29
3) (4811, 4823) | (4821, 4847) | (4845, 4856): 0.73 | 5.77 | 5.35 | 5.24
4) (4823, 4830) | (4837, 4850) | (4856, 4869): -0.94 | 5.29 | 5.42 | 4.8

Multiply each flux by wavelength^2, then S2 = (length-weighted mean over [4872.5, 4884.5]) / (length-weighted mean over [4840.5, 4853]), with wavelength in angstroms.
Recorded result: 1.02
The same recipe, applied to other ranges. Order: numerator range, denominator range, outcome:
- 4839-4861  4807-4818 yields 0.93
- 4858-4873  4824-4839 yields 0.93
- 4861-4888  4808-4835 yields 0.95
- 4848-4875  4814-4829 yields 0.90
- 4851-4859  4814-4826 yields 0.89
